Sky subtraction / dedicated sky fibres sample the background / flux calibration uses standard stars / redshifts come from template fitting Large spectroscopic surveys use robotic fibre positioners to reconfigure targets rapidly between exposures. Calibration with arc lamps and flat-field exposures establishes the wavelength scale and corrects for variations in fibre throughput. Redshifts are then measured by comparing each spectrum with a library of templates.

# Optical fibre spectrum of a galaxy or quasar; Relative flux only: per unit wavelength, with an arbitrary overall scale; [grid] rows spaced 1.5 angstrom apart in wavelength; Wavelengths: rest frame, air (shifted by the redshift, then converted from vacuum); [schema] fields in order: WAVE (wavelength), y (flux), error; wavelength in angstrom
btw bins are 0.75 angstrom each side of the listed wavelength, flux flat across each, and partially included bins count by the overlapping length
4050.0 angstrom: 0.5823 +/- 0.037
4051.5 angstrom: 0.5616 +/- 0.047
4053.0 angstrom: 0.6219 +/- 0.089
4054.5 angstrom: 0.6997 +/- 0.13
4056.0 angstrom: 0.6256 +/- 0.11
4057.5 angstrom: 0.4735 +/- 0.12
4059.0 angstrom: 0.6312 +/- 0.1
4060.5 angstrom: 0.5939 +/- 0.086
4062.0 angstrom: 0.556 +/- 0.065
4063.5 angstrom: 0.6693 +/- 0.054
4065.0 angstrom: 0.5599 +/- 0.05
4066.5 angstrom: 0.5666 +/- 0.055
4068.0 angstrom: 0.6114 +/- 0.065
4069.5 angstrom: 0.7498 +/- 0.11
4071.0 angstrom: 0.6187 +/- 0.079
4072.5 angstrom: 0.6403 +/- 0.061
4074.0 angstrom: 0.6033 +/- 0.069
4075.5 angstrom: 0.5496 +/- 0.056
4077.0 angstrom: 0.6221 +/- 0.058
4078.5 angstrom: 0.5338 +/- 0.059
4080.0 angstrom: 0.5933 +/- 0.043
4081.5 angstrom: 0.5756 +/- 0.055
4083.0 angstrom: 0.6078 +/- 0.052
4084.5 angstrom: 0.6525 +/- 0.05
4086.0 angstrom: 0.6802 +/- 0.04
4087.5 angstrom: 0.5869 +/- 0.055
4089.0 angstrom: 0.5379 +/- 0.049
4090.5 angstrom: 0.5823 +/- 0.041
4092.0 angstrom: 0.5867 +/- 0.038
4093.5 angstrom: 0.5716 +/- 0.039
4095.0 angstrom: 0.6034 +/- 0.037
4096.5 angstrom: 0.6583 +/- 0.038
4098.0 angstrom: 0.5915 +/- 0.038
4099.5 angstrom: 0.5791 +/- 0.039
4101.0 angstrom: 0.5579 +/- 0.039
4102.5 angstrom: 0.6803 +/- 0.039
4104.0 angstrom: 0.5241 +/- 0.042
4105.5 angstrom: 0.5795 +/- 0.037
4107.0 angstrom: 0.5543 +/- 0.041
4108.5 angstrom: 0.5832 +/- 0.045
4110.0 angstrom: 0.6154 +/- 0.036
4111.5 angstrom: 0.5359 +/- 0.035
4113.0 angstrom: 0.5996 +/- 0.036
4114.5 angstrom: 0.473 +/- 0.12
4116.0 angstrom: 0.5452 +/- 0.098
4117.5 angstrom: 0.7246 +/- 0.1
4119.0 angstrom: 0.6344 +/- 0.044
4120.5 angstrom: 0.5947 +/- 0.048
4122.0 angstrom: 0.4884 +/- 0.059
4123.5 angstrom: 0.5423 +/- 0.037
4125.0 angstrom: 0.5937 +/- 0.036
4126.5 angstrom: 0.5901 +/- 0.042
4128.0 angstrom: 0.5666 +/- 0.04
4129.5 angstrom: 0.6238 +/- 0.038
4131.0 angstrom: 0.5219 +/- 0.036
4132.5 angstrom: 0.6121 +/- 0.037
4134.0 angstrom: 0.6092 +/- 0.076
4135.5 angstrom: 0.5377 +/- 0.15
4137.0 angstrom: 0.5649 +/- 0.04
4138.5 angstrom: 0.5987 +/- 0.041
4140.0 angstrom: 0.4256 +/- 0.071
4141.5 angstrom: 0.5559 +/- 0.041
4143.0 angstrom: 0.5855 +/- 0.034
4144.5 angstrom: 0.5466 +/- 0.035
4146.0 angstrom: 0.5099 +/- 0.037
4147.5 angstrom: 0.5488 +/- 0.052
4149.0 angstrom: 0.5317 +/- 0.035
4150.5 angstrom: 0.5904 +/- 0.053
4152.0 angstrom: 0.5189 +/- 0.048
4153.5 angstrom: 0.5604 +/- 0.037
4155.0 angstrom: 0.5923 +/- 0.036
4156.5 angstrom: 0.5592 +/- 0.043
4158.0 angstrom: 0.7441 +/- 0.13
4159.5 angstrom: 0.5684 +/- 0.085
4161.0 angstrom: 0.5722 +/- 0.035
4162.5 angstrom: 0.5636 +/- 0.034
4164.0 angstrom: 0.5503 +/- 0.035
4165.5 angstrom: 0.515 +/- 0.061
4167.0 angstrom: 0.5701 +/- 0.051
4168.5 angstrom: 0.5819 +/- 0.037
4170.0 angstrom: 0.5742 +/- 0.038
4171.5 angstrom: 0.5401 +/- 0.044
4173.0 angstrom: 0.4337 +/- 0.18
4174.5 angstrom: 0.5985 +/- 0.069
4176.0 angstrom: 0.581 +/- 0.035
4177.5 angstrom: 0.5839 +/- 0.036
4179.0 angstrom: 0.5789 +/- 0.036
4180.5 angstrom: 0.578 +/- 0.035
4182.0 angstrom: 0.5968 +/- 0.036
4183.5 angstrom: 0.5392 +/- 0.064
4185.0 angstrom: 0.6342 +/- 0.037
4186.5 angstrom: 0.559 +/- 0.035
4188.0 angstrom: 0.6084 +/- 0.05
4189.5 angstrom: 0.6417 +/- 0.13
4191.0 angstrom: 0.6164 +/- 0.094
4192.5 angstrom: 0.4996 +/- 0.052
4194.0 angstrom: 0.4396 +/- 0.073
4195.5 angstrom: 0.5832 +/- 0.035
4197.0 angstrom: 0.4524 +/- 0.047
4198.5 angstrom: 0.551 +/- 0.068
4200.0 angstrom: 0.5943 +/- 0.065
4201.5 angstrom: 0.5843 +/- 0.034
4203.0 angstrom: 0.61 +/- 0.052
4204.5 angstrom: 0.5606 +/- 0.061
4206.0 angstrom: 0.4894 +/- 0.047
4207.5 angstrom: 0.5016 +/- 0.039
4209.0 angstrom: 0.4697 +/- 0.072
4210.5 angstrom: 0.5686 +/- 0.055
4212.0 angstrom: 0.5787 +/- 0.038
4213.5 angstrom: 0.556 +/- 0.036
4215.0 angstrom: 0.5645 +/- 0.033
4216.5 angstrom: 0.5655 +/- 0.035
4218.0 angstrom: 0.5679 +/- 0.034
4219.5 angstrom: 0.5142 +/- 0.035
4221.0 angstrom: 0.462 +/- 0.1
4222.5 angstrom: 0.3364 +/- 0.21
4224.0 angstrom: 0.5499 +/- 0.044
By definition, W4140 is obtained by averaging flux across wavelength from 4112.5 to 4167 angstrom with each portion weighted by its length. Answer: 0.568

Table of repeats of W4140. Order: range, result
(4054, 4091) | 0.604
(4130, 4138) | 0.572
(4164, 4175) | 0.544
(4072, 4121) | 0.592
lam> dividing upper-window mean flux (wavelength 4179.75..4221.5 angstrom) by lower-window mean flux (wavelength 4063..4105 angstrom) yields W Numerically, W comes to 0.9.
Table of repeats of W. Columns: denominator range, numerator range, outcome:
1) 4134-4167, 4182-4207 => 1.00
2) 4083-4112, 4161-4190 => 0.96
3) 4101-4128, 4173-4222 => 0.96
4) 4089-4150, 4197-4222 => 0.94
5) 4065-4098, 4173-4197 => 0.94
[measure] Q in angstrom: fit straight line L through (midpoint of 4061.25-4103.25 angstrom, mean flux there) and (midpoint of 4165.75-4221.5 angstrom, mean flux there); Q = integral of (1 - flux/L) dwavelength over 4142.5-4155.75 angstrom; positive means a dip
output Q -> 0.5 angstrom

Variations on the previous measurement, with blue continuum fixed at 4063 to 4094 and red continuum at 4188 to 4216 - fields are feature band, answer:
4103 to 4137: 0.61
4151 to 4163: -0.33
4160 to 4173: 0.32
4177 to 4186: -0.41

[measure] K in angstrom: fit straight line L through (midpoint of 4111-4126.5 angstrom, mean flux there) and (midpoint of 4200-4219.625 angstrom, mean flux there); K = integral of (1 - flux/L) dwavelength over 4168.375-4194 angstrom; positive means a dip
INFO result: -0.48 angstrom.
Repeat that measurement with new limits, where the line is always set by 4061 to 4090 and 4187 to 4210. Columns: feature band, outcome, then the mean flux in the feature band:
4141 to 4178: 0.18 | 0.563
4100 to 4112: 0.23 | 0.58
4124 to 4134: -0.09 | 0.585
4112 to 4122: 0.00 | 0.586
